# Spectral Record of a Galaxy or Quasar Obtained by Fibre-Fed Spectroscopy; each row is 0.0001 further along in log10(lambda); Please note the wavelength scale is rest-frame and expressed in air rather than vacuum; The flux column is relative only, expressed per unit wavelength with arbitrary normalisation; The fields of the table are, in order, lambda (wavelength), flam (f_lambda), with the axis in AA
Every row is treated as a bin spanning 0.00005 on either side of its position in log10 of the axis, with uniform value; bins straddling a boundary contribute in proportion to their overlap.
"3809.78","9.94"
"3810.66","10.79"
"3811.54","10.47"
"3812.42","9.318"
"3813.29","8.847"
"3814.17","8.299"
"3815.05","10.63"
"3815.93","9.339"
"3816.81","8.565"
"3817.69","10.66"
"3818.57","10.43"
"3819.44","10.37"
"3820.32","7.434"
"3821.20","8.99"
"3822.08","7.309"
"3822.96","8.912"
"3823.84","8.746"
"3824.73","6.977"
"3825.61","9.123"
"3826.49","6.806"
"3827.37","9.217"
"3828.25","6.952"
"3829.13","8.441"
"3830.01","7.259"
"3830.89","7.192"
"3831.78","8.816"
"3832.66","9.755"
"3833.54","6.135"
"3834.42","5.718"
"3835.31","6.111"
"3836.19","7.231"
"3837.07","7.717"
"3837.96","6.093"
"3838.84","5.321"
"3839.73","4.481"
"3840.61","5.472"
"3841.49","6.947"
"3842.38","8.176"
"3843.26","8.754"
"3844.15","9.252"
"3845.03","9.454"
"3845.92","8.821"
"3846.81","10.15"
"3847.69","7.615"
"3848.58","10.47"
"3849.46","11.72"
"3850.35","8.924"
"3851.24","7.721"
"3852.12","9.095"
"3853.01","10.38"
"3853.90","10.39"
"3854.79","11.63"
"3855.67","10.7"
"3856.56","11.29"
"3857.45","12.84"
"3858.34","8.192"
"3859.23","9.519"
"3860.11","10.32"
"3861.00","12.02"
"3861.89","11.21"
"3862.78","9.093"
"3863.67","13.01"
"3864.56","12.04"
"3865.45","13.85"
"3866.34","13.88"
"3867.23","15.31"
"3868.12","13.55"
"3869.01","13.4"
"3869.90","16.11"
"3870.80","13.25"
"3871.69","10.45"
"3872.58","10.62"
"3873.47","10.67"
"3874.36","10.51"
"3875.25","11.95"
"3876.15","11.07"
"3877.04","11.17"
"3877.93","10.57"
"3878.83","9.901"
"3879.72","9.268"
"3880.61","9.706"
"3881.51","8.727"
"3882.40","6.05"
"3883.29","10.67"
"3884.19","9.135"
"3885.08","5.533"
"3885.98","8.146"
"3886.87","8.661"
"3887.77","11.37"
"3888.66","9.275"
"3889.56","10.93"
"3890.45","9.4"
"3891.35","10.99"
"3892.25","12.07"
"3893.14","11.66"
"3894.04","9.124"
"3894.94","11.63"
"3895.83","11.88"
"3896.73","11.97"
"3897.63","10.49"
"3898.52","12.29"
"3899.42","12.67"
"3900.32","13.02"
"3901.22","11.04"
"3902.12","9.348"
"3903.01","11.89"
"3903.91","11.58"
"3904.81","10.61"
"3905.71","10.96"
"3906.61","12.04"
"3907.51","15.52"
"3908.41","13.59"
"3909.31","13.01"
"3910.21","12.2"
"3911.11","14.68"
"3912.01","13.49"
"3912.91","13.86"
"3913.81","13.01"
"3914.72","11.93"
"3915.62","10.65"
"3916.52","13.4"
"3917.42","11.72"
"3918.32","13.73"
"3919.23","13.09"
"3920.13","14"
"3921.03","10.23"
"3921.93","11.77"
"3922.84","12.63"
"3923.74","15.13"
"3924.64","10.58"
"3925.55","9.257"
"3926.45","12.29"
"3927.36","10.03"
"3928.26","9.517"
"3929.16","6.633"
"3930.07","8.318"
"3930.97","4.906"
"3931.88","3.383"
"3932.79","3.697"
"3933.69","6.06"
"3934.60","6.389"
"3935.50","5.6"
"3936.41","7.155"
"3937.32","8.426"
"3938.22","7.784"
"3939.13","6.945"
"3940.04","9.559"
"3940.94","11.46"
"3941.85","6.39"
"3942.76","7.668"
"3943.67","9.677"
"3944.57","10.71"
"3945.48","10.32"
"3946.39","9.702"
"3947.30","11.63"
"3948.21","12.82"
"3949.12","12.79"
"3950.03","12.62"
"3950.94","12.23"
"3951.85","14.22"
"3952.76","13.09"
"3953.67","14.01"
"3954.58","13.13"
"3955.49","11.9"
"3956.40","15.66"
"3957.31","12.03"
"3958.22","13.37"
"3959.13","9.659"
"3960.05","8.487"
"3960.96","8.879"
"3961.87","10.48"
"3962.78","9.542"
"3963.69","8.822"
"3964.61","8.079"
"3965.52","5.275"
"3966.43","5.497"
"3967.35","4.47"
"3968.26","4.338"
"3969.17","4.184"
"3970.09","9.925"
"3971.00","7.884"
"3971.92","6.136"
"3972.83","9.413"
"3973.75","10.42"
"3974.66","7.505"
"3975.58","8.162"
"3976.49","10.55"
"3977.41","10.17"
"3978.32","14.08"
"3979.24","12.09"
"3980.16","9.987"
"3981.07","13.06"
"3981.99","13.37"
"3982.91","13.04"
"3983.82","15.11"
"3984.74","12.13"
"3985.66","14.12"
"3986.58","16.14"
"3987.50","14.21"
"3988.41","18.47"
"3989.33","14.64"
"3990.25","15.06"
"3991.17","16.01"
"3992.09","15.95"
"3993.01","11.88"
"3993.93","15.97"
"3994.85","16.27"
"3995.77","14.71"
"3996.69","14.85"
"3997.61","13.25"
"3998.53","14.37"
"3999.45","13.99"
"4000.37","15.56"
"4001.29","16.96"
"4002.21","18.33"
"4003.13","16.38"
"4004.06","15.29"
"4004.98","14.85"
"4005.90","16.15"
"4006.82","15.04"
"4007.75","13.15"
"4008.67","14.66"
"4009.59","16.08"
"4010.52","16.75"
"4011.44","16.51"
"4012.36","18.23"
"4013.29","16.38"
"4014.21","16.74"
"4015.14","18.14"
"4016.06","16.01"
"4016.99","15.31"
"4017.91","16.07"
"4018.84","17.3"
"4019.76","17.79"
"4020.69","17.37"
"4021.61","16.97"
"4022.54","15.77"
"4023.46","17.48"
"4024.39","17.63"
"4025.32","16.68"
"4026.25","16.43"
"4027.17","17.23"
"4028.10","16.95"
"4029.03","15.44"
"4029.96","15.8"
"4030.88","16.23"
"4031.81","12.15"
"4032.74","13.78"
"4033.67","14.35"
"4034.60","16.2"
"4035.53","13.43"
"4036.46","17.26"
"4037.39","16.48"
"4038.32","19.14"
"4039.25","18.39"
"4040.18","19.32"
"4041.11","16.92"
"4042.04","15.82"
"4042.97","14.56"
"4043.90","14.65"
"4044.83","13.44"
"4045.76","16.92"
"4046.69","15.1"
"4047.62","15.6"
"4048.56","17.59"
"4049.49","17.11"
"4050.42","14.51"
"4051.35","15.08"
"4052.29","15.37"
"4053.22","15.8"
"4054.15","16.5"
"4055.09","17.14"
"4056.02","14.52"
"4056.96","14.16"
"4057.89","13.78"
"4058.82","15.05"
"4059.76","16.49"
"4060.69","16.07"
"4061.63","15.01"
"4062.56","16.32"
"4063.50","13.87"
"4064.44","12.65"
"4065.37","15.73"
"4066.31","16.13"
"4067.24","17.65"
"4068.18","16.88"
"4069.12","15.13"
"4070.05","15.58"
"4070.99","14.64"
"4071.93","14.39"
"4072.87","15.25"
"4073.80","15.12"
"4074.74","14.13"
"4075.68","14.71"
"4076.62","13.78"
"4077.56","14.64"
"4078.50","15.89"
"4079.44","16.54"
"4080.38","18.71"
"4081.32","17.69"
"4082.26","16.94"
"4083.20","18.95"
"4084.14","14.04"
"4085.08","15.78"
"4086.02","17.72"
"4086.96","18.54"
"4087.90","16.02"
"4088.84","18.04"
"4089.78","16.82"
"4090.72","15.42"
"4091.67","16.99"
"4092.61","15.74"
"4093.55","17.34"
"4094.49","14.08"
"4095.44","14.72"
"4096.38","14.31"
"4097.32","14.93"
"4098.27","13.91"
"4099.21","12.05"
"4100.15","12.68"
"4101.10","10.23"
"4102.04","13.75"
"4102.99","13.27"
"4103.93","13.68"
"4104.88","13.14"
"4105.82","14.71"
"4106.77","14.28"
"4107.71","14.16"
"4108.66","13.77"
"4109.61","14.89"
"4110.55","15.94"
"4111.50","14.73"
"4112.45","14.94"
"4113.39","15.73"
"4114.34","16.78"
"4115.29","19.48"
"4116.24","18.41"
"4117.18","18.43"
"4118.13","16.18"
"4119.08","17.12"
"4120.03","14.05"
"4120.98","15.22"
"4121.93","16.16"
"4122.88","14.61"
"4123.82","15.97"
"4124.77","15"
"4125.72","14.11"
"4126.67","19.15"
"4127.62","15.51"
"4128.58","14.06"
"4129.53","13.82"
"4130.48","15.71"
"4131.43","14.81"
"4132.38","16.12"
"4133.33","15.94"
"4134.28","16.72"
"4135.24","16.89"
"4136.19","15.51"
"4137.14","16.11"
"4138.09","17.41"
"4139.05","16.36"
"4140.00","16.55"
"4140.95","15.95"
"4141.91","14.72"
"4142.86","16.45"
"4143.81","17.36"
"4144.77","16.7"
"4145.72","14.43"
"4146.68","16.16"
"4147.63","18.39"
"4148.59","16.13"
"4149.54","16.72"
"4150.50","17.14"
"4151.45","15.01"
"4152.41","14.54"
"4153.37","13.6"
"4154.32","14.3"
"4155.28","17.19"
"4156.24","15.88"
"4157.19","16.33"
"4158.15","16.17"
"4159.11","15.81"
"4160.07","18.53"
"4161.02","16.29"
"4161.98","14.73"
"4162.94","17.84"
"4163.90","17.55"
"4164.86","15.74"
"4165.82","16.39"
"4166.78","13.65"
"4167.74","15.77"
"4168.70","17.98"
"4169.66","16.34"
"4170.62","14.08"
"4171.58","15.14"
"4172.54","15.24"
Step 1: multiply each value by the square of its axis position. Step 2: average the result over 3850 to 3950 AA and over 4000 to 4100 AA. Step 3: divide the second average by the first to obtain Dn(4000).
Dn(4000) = 1.61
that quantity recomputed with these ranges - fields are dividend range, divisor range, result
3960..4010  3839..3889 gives 1.28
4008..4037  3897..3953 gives 1.59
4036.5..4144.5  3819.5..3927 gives 1.68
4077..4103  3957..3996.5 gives 1.47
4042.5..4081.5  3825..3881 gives 1.76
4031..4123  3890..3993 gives 1.53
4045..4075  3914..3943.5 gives 1.76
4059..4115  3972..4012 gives 1.14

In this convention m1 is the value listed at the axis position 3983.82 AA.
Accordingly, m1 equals 15.11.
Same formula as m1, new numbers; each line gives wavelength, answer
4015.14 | 18.14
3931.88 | 3.383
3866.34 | 13.88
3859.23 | 9.519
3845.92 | 8.821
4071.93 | 14.39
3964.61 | 8.079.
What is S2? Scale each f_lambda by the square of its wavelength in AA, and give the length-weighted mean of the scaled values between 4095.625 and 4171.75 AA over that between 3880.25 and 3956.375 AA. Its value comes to 1.6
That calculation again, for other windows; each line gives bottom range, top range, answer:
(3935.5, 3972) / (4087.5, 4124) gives 1.70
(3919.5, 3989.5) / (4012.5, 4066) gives 1.64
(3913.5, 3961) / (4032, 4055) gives 1.62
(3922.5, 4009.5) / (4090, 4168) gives 1.50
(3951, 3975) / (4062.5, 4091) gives 1.77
